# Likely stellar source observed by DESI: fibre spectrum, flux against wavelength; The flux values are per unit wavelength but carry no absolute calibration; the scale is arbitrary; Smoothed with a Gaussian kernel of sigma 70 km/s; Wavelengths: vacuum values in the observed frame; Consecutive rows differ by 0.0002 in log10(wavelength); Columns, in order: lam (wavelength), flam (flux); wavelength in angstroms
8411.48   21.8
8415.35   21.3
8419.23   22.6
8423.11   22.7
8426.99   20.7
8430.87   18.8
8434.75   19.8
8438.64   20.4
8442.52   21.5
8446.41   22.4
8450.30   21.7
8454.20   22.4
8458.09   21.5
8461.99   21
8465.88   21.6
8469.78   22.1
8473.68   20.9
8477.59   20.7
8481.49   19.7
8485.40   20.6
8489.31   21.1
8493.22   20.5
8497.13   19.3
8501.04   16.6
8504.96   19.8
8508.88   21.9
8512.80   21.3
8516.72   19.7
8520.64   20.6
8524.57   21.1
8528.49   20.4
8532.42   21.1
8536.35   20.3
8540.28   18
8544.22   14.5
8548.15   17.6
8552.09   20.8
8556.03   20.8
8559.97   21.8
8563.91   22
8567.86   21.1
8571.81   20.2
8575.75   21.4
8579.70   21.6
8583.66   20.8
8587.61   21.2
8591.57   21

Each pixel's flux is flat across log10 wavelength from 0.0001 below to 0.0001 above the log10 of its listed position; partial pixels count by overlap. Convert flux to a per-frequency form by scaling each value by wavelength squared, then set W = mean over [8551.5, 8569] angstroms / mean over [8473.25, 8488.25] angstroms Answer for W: 1.1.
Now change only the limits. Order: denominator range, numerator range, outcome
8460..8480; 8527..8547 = 0.90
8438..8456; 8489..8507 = 0.90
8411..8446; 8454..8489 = 1.01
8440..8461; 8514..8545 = 0.92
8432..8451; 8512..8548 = 0.95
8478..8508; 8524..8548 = 0.97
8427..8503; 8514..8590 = 1.00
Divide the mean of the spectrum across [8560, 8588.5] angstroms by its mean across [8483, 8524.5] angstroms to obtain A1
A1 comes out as 1.1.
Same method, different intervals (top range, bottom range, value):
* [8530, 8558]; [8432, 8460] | 0.89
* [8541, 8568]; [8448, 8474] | 0.91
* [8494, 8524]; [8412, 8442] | 0.95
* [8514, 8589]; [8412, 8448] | 0.96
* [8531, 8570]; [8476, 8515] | 0.98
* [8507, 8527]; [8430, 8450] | 1.01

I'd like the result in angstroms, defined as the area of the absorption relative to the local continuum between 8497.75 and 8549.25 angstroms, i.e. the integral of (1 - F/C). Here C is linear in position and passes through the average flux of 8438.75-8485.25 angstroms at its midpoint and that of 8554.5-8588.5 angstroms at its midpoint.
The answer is 4.3 angstroms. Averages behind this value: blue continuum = 21.3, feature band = 19.5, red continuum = 21.2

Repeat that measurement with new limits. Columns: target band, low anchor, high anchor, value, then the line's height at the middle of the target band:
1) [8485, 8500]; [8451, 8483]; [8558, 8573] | 0.8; 21.3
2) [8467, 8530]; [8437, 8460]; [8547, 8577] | 2.6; 21.3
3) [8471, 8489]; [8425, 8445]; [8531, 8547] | -1.1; 19.5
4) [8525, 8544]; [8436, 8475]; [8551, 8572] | 1.6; 21.3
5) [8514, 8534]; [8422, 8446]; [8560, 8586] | 0.4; 21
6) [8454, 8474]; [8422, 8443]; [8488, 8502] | -1.6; 20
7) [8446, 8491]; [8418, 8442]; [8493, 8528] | -1.8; 20.5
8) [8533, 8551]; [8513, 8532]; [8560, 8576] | 2.4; 20.9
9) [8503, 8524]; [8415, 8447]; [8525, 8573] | -0.4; 20.3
